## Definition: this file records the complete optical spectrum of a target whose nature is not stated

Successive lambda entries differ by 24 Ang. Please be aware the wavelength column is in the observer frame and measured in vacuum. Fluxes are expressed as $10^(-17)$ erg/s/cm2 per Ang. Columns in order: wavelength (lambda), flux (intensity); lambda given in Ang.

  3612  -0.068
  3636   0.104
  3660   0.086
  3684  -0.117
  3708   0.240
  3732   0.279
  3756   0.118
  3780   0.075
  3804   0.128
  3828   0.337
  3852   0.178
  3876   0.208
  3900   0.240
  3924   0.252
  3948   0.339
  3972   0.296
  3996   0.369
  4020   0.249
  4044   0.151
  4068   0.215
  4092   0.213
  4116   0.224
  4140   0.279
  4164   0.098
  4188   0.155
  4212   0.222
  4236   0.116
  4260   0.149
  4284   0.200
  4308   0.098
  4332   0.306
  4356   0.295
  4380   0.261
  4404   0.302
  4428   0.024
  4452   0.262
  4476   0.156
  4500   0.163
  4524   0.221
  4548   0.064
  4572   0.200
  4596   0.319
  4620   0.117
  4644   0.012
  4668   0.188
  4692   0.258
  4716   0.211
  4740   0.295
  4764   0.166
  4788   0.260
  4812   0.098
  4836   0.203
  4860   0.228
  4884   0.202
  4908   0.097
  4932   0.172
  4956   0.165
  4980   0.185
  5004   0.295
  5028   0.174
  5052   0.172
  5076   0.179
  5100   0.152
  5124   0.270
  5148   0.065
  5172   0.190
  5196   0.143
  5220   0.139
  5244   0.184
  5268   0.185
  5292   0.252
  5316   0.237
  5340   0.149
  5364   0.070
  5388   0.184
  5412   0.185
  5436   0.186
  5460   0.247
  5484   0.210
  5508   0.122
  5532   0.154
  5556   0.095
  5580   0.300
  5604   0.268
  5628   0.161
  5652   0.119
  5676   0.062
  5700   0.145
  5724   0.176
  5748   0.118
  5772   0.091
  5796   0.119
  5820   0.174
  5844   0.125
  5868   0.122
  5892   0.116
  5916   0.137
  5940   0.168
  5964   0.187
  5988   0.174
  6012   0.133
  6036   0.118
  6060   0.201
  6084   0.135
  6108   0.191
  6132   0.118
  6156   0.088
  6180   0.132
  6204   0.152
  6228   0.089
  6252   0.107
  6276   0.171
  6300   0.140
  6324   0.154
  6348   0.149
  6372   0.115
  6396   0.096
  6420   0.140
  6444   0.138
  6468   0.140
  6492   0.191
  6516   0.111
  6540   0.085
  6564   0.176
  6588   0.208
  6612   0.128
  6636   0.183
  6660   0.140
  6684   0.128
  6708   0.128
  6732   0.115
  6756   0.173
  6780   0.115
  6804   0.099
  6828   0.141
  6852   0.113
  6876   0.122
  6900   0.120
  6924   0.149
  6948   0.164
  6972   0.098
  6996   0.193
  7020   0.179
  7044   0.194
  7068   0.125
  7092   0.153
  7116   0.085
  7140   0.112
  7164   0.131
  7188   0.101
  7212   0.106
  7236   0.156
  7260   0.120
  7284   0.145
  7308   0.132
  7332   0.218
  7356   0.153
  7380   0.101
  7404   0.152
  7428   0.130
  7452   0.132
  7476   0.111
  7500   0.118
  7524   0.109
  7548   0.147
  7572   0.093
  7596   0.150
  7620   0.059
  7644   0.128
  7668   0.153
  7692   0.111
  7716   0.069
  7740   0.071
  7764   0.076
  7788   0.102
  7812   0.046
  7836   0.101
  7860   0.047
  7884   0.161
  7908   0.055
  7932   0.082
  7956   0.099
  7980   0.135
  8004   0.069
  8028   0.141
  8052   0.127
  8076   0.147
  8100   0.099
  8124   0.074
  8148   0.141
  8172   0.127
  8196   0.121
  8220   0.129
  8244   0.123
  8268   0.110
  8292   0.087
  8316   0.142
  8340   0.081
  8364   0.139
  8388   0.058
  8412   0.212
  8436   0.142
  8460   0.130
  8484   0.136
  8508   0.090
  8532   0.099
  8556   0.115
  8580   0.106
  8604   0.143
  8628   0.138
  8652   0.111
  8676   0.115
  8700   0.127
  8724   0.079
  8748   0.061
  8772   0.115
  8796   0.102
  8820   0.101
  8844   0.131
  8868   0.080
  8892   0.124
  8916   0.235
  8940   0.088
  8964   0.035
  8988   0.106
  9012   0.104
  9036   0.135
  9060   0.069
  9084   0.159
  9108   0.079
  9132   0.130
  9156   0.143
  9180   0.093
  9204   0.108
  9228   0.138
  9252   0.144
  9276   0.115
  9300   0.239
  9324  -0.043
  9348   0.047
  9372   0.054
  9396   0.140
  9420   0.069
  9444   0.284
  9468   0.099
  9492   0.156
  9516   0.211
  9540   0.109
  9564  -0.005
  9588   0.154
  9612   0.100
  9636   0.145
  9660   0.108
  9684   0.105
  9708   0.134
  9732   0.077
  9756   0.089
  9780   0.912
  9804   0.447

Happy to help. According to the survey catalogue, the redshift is 1.62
